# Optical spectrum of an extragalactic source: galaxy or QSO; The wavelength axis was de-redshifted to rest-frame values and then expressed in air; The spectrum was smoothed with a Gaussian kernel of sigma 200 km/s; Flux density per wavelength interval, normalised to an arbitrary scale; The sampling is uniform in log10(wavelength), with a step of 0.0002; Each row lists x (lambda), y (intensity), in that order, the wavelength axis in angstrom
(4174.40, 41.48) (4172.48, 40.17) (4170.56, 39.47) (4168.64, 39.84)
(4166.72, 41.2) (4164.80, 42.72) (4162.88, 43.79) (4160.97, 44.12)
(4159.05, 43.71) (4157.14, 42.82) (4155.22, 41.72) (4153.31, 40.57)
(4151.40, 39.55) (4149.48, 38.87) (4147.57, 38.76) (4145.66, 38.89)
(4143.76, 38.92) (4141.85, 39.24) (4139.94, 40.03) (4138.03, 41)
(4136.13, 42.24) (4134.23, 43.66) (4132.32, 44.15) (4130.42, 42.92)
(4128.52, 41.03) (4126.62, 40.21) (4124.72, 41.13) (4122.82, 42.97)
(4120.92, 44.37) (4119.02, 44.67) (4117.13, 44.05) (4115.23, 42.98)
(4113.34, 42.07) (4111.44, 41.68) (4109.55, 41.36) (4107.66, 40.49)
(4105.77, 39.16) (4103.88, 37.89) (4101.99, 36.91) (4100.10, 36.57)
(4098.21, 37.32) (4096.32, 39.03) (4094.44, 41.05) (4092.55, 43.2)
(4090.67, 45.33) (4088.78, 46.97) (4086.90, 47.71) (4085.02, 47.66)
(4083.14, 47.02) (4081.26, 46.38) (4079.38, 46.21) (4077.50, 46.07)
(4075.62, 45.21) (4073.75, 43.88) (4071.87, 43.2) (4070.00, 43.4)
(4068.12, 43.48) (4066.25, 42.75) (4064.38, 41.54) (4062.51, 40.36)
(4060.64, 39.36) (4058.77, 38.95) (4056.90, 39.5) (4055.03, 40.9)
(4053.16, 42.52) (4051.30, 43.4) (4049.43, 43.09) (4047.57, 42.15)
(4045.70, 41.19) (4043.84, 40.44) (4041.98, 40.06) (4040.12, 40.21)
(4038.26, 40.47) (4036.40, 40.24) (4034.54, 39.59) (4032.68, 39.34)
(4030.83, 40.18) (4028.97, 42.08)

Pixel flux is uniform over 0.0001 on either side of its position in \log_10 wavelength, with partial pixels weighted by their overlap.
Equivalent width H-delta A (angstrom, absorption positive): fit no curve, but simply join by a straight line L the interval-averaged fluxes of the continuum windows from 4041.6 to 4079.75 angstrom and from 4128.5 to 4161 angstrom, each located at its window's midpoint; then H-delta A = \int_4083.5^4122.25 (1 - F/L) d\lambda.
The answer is -0.4 angstrom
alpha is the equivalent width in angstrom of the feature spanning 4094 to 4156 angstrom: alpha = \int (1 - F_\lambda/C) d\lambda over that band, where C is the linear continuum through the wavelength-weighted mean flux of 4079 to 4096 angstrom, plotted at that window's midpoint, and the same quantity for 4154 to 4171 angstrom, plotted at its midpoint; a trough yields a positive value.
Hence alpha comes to 4.3 angstrom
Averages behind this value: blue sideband 45.5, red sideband 42.2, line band 40.8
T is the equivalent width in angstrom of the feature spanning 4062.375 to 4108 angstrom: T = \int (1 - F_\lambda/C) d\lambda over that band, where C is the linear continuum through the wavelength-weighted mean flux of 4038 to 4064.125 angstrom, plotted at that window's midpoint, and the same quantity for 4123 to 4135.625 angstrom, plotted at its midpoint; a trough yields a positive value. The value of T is -1.5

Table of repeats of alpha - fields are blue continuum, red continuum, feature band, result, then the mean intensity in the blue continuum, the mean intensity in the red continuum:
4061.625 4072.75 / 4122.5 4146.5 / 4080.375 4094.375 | -1.3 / 42.5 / 41.2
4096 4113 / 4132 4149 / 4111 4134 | -1.7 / 39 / 40.6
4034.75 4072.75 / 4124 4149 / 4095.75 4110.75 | 0.9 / 41.3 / 40.9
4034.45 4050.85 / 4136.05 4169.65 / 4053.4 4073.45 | -0.2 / 41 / 41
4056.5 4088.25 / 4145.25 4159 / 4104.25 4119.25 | 0.1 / 43.8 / 40.4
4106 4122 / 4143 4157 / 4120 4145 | -0.3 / 42.6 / 39.8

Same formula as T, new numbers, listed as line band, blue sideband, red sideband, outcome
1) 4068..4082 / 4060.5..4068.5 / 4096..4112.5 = -1.3 angstrom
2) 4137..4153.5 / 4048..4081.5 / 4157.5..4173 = 1.0 angstrom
